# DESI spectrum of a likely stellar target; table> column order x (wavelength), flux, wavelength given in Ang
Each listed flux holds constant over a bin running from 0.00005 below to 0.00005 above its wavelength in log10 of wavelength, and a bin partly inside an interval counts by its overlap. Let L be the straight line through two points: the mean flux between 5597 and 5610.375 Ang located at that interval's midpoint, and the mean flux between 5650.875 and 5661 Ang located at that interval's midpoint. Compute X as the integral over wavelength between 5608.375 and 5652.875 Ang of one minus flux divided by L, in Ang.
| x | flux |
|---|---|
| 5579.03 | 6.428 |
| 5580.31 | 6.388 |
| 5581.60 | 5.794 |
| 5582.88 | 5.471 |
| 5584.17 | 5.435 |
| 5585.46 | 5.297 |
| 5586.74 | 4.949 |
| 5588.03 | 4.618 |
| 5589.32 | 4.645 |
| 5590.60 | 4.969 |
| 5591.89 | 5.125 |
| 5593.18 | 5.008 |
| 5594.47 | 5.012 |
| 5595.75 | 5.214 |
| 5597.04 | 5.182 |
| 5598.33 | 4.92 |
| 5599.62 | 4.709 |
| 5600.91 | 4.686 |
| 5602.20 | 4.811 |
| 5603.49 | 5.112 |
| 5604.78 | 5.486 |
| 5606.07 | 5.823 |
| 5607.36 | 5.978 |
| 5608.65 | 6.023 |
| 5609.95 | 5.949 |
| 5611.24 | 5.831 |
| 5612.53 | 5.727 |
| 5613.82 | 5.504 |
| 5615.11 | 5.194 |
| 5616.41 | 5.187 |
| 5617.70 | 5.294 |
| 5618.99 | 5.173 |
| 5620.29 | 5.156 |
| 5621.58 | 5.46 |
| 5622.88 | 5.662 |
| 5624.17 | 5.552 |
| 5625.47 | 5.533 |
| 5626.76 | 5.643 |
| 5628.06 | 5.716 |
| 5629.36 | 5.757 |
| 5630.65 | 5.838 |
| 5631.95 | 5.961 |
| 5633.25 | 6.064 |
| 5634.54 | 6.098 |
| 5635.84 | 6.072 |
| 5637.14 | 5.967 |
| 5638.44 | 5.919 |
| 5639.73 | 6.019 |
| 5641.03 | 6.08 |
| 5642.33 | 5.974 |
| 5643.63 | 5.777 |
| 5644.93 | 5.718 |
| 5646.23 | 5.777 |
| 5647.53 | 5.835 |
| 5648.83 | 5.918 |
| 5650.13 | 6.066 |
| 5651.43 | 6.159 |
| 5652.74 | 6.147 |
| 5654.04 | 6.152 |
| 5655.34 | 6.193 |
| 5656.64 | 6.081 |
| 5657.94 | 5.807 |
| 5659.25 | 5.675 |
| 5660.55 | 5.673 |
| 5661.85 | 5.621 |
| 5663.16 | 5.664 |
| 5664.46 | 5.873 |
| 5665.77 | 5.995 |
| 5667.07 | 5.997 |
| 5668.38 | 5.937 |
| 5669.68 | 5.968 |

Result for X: -0.70 Ang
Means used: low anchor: 5.33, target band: 5.76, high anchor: 5.99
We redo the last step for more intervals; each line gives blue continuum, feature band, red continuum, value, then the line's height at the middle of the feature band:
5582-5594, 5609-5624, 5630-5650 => 0.2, 5.55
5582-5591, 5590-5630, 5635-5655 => 0.5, 5.44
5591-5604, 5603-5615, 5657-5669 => -1.4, 5.12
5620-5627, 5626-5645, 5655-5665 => -1.0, 5.61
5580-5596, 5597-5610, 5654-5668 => 0.1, 5.34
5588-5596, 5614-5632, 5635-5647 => 0.2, 5.57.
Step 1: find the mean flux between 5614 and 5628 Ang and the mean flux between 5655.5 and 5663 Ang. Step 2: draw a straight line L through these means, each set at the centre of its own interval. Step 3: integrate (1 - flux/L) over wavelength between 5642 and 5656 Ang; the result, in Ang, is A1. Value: -0.7 Ang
